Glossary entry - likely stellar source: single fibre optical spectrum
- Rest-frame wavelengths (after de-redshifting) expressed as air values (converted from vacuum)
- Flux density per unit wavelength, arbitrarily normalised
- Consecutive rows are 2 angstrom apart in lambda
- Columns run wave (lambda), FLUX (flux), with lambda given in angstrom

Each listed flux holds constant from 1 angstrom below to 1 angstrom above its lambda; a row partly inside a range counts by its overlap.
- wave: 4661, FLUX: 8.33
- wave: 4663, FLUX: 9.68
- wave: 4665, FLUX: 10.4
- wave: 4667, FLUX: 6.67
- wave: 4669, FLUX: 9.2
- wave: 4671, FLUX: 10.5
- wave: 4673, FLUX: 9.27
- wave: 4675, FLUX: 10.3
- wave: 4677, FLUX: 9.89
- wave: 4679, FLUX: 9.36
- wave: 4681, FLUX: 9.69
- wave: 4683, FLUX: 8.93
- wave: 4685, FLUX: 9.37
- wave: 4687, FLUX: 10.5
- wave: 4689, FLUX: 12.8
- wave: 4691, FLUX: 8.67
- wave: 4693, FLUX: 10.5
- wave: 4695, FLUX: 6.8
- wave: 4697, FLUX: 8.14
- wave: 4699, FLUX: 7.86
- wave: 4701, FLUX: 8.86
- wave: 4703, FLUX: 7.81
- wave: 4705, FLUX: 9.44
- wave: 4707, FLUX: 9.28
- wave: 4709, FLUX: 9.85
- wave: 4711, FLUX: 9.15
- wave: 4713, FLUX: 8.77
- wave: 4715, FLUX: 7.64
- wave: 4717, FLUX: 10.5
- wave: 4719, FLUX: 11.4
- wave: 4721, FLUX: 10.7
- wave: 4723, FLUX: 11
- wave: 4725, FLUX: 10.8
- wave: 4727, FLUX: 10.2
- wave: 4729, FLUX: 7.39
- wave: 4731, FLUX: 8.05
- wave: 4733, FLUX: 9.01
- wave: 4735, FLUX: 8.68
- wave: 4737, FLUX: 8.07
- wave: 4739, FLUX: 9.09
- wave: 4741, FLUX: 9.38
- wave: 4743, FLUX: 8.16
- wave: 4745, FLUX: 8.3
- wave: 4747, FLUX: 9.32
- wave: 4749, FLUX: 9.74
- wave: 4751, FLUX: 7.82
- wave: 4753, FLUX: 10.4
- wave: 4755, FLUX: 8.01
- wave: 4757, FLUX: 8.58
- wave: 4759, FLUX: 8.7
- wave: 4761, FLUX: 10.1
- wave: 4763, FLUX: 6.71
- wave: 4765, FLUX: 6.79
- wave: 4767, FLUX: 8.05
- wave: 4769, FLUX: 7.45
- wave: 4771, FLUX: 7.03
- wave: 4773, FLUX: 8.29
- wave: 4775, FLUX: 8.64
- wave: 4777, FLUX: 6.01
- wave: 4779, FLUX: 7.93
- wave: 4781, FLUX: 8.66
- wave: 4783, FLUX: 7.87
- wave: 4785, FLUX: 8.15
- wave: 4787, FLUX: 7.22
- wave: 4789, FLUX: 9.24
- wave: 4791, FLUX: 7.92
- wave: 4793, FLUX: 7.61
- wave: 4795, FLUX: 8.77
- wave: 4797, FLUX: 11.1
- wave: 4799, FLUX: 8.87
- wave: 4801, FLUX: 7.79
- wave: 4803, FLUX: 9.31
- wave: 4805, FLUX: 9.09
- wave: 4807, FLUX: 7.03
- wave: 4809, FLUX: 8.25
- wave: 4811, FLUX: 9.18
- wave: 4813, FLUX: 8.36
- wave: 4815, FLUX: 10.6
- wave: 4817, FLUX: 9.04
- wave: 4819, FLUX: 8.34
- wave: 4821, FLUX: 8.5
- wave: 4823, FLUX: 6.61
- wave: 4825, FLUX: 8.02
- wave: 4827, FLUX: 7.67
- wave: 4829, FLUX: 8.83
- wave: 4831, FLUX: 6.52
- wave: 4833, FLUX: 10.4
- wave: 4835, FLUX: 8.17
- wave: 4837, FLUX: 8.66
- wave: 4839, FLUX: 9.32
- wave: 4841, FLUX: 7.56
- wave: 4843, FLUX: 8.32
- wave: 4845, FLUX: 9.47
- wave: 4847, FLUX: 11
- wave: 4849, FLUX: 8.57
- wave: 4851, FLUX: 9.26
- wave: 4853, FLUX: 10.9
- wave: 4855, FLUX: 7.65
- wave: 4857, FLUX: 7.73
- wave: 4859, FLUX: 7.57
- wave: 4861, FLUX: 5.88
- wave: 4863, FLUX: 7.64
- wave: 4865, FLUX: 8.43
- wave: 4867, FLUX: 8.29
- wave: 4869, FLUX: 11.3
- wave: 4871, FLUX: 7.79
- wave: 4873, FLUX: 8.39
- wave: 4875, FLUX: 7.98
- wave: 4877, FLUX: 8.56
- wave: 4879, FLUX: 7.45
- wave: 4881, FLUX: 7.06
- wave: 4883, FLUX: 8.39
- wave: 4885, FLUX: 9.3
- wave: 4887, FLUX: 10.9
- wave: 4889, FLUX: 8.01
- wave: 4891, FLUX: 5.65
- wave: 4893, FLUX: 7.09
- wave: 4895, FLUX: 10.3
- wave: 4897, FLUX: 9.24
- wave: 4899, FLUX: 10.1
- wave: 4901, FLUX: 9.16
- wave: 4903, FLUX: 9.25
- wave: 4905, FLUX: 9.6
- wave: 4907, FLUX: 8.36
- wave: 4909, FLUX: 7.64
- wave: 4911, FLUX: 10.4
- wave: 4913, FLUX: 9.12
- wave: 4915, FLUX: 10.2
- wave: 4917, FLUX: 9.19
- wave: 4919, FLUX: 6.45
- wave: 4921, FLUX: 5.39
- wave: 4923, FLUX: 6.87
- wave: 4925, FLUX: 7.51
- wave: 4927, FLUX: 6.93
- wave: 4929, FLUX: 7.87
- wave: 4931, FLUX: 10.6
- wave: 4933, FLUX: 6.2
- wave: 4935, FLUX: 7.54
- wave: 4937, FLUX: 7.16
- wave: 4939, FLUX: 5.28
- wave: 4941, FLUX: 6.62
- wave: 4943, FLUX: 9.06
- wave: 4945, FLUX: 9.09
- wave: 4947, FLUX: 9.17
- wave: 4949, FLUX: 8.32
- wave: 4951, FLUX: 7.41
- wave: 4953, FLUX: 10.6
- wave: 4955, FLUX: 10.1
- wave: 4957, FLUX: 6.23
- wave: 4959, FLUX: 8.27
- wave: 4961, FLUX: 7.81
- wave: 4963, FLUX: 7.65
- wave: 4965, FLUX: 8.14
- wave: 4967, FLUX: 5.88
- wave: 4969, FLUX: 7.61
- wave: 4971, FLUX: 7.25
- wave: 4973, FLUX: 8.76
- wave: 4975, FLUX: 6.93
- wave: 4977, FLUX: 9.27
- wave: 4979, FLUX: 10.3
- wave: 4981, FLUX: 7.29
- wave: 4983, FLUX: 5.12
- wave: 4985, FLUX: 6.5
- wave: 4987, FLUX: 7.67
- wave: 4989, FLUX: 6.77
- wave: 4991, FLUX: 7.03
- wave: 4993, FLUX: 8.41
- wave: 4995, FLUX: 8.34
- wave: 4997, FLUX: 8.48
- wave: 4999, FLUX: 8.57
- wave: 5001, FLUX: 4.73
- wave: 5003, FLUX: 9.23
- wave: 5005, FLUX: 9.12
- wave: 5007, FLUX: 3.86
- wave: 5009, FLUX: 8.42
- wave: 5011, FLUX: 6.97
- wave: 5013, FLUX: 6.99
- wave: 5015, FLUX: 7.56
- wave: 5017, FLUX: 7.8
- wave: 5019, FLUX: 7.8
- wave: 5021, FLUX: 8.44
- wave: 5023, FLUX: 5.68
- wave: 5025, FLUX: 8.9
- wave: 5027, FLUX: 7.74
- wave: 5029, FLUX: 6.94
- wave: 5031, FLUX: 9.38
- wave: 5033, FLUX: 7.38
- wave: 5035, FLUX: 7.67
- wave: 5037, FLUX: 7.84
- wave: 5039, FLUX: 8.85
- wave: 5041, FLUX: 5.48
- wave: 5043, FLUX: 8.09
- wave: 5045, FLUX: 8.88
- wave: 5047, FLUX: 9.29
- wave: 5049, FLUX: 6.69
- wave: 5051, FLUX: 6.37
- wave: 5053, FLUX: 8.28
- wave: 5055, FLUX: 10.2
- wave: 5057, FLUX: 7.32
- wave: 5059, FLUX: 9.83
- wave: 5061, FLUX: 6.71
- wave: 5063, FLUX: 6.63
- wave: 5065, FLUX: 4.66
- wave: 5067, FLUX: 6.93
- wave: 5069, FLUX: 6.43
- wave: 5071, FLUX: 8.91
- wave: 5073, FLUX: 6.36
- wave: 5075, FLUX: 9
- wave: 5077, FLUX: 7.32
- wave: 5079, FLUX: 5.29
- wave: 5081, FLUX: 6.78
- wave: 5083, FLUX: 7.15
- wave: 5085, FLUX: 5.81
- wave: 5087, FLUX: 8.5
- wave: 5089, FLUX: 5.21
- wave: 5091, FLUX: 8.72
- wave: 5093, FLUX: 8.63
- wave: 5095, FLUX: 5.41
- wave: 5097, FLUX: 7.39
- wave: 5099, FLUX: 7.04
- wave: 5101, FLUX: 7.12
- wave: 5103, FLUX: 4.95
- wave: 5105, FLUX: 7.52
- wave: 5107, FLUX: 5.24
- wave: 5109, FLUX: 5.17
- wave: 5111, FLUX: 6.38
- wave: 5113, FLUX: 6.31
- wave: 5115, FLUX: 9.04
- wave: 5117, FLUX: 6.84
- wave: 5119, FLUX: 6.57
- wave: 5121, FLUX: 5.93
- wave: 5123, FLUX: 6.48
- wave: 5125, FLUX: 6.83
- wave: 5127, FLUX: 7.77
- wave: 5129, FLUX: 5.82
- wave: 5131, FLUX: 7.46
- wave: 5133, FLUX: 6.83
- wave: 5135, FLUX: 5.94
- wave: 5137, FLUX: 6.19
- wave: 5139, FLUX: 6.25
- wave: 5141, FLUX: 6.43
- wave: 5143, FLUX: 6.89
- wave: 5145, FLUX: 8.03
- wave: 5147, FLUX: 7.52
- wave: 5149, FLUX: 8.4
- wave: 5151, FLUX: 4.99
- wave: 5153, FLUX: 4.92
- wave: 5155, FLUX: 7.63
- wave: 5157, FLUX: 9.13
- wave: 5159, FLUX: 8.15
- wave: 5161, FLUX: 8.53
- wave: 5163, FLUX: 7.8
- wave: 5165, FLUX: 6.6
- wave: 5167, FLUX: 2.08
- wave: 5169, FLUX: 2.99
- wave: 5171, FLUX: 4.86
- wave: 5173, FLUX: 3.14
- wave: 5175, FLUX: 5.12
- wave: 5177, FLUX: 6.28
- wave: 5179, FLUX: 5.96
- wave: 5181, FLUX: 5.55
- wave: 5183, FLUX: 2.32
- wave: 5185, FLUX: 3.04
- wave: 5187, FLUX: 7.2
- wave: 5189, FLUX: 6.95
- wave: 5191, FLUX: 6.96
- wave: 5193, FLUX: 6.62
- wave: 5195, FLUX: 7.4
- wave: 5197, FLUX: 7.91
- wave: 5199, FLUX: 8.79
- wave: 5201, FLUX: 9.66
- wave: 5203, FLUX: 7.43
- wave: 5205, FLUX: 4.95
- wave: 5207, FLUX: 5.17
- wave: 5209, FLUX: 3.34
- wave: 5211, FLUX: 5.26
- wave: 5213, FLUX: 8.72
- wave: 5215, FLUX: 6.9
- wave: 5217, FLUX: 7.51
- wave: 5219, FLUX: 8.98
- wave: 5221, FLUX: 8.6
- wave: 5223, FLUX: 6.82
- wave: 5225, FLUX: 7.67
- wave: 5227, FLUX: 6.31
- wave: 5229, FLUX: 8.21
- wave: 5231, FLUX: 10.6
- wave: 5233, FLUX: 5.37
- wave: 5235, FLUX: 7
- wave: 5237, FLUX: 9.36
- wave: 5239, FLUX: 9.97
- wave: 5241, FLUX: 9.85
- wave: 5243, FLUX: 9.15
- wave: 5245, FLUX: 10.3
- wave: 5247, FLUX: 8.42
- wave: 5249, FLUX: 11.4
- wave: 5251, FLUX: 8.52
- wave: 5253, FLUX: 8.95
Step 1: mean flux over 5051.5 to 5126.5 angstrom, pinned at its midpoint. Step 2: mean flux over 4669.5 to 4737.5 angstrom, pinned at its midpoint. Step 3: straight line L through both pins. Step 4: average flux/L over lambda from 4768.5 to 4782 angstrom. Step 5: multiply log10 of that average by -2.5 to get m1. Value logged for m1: 0.16 mag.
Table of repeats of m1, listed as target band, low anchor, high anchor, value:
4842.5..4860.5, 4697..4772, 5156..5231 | -0.08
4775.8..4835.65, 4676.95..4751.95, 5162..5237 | 0.04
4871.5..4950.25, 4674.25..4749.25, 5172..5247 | 0.02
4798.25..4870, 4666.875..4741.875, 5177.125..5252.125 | 0.04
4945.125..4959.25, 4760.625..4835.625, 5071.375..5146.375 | -0.15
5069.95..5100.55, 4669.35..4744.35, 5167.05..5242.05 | 0.02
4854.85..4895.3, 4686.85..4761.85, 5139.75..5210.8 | 0.01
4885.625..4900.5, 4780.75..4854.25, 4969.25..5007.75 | -0.08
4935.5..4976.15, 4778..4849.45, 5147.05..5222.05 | -0.02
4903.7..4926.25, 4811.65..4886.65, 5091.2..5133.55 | -0.02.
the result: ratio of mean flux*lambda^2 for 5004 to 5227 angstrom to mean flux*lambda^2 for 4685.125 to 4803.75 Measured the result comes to 0.9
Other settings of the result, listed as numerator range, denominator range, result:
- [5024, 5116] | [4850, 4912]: 0.92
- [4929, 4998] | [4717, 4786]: 0.99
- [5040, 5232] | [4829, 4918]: 0.87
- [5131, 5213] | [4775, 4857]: 0.85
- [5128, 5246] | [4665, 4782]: 0.92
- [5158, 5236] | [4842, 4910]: 0.86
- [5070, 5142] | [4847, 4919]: 0.86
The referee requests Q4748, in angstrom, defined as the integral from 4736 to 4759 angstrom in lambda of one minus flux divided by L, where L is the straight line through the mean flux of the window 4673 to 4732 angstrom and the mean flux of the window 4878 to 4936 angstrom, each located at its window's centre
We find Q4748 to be 1.0 angstrom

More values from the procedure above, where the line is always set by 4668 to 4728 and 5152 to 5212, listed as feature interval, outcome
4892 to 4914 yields -2.8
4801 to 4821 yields 0.0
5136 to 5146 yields -0.6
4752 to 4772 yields 2.0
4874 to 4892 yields 0.2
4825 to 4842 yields 0.4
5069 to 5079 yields -0.9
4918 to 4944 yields 2.3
